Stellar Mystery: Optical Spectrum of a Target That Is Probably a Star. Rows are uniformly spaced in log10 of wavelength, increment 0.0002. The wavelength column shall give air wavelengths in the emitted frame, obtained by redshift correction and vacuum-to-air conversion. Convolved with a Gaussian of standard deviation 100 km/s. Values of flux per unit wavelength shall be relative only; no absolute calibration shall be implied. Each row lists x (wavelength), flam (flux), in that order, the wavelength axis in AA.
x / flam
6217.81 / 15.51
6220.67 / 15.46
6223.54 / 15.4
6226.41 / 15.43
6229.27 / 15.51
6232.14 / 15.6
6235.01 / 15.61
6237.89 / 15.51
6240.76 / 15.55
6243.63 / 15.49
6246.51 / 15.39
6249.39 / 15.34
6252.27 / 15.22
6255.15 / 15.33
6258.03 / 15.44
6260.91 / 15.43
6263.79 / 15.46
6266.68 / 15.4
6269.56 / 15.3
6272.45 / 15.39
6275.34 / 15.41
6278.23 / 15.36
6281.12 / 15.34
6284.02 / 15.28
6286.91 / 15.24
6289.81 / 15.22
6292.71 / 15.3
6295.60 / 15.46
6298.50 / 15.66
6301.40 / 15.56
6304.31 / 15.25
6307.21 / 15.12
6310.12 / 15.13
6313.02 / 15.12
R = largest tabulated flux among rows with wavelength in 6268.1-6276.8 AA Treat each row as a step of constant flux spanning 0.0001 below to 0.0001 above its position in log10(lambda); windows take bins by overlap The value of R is 15.41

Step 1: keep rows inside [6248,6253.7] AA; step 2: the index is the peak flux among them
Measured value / 15.34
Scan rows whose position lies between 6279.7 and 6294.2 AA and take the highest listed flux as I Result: 15.34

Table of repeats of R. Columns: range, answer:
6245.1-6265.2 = 15.46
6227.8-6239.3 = 15.61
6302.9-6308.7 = 15.25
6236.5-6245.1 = 15.55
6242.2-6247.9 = 15.49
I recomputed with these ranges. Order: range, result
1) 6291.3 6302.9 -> 15.66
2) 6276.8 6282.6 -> 15.36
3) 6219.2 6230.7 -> 15.51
